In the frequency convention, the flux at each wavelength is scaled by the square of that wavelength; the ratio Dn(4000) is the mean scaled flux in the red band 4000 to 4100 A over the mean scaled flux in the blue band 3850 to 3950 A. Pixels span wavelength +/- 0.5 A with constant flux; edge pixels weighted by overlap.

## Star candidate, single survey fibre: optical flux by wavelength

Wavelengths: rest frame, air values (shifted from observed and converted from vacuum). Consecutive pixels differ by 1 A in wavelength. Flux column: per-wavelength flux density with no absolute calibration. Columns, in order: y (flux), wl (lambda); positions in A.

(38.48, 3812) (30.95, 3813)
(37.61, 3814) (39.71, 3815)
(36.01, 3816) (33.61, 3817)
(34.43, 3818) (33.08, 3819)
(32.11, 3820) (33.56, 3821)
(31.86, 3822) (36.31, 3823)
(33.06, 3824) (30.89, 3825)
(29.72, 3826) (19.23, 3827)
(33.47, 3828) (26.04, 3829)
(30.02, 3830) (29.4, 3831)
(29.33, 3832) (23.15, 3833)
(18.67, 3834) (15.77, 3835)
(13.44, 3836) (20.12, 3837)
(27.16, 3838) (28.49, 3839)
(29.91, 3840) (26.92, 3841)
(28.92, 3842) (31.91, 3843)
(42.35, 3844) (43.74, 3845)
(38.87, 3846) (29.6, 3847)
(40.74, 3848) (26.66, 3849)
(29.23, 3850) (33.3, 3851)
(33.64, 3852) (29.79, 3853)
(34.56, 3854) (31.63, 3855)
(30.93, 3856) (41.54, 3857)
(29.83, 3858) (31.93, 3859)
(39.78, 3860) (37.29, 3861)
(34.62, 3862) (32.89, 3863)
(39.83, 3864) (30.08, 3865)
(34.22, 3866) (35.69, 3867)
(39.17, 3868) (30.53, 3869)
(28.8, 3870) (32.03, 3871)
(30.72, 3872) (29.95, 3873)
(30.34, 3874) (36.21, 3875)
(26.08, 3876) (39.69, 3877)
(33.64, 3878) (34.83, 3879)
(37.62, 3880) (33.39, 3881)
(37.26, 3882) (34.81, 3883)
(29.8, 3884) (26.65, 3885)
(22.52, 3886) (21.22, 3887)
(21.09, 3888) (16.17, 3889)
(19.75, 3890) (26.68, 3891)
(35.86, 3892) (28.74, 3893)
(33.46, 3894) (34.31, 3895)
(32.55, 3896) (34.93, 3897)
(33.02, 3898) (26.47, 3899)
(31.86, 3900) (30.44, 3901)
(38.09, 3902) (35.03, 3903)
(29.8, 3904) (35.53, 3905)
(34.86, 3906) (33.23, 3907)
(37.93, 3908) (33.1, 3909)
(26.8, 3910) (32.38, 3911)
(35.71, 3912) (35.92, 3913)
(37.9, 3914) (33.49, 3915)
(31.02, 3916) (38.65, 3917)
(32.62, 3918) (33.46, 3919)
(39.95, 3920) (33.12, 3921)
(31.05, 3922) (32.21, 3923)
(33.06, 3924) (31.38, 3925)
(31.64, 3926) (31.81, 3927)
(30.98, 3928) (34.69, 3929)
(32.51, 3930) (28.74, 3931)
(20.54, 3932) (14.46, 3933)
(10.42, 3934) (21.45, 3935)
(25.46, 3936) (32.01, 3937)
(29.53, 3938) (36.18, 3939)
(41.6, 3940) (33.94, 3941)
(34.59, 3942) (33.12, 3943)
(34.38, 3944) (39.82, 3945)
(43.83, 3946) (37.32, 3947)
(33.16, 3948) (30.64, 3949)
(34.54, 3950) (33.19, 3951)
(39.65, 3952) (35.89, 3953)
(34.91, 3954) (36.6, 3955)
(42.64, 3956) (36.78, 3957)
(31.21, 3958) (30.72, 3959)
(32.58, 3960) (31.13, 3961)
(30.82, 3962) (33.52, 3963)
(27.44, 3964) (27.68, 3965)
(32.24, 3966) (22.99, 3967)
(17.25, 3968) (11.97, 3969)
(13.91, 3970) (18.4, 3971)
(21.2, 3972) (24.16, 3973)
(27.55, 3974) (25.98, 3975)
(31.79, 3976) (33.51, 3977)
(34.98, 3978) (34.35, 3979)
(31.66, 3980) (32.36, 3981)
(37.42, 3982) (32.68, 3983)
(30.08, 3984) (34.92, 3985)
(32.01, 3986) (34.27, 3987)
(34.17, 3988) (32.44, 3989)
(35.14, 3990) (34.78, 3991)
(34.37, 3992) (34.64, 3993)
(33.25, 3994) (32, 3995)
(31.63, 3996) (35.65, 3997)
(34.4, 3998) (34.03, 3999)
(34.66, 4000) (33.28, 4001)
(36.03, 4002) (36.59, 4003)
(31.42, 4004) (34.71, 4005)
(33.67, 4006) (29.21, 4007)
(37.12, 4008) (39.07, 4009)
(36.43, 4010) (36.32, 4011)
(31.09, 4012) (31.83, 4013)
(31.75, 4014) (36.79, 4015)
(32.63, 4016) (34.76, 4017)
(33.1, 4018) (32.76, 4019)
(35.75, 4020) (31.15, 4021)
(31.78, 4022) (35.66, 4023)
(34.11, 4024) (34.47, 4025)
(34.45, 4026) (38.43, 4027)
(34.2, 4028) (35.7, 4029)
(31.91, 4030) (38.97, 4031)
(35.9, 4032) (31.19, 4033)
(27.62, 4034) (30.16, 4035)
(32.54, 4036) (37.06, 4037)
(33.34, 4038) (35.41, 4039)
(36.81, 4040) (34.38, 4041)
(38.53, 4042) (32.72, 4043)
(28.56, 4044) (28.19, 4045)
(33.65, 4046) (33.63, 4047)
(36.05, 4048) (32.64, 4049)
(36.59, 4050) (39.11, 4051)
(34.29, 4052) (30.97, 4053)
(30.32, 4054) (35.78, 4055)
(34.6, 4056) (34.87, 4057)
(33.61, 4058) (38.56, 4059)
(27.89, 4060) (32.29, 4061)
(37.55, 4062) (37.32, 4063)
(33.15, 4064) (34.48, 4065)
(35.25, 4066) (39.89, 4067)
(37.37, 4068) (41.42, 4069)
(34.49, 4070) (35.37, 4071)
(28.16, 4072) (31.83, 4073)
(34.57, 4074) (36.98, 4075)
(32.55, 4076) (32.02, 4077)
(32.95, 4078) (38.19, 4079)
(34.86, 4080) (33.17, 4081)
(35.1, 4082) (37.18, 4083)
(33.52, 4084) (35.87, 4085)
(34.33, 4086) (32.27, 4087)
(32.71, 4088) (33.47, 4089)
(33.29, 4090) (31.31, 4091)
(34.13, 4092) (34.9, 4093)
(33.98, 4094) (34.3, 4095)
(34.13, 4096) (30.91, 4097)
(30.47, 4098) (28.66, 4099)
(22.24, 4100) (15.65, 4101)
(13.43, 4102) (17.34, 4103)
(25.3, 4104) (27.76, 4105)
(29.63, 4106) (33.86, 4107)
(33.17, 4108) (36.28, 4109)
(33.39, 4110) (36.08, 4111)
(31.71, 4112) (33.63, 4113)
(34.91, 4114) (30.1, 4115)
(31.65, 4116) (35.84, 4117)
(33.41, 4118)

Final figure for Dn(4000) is 1.14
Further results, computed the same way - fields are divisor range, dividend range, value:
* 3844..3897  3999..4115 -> 1.13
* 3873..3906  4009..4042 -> 1.18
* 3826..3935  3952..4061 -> 1.12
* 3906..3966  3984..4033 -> 1.09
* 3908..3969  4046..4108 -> 1.10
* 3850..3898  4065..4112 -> 1.13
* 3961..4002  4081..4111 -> 1.07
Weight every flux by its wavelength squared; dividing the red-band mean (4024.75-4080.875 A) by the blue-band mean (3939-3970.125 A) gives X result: 1.1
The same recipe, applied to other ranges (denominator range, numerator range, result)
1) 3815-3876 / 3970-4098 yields 1.17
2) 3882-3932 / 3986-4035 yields 1.14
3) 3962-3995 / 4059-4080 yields 1.23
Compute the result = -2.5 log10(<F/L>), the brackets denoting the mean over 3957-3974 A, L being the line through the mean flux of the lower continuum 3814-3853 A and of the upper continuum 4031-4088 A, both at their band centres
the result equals 0.25 mag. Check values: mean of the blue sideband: 30.5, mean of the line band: 25.8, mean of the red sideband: 34.3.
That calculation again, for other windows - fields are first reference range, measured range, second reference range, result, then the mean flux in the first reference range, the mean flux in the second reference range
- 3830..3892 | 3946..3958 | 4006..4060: -0.11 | 30.8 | 34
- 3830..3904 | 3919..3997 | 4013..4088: 0.05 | 31.1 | 34.2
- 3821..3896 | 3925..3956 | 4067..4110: -0.03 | 30.8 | 32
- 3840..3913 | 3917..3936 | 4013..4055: 0.13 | 32.4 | 33.9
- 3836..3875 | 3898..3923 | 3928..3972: -0.08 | 32.6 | 30.2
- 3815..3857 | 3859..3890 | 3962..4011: -0.04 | 30.5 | 31.2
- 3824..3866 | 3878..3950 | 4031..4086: 0.01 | 30.7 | 34.3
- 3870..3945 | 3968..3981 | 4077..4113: 0.21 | 31.3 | 31.3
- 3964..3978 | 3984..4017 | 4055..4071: -0.22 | 24.3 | 35.5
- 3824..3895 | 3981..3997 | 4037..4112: -0.05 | 30.6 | 33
